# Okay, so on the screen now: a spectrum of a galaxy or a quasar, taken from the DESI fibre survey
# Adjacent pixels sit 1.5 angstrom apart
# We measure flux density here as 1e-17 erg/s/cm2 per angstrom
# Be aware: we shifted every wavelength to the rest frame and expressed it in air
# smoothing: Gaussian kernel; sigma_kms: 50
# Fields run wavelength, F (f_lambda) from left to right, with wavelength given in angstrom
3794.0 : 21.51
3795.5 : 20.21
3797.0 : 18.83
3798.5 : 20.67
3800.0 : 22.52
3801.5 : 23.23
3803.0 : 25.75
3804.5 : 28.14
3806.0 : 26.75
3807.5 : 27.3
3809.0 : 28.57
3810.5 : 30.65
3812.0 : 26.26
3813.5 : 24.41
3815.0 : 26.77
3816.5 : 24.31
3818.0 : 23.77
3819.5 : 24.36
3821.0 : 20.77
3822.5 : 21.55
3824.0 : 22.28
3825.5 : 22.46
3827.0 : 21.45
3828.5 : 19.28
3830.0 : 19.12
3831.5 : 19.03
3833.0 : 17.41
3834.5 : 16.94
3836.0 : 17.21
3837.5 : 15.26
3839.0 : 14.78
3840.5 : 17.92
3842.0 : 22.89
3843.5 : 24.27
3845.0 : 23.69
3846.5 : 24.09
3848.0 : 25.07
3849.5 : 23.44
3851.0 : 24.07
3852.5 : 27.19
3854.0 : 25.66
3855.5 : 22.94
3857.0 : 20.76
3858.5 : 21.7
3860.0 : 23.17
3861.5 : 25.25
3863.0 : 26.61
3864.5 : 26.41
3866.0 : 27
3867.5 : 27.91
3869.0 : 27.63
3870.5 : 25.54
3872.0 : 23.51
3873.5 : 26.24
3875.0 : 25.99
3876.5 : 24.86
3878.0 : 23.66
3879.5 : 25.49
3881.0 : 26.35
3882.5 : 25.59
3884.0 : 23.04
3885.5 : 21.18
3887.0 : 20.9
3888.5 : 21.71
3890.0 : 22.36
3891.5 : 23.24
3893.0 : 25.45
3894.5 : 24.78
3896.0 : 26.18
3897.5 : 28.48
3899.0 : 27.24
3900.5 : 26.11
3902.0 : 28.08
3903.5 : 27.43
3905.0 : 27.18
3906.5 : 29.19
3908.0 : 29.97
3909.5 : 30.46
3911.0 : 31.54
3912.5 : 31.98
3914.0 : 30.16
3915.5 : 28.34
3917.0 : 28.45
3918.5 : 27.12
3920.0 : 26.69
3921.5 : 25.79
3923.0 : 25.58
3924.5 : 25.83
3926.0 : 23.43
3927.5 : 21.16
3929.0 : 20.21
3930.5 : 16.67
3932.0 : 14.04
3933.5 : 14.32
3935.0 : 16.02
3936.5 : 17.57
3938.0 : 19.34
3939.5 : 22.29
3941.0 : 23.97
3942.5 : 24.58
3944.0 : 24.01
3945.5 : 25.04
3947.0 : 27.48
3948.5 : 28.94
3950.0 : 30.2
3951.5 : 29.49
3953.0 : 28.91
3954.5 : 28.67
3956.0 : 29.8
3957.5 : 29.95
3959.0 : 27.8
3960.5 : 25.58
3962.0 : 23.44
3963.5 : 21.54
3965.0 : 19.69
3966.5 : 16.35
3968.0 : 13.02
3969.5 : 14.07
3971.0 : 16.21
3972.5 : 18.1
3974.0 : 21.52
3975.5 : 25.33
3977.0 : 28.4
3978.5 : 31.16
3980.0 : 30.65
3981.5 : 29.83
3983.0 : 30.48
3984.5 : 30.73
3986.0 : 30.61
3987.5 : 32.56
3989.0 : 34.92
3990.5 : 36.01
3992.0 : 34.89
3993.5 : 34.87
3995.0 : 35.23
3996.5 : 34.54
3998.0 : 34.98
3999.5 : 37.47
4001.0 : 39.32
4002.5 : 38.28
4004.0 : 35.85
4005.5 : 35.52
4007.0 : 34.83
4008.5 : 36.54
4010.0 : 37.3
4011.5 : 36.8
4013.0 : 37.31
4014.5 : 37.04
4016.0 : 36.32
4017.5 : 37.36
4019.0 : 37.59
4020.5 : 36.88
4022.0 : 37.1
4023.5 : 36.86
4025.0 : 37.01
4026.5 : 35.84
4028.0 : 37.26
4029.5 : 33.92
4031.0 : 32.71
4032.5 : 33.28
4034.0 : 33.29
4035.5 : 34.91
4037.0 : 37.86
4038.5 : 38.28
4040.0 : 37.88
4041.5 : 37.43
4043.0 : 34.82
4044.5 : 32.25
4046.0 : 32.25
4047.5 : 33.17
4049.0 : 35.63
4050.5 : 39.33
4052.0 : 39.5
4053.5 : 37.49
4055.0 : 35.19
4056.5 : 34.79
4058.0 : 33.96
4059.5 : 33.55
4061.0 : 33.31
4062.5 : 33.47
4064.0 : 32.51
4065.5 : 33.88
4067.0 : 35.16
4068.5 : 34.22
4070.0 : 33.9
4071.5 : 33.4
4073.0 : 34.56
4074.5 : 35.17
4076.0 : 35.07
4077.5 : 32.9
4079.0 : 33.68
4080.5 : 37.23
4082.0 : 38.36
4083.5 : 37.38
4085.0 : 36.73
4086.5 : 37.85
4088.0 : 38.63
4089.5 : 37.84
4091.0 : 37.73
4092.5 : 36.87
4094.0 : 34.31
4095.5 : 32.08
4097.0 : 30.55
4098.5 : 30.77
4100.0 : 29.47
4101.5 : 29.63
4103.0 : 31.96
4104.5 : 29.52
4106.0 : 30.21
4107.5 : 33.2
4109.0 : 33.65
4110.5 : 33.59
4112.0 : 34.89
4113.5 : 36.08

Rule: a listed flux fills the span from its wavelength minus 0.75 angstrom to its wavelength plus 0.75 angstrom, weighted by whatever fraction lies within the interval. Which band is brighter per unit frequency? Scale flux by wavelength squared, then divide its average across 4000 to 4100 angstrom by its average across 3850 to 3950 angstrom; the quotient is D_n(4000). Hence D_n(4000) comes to 1.54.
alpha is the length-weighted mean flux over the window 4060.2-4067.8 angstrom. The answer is 33.7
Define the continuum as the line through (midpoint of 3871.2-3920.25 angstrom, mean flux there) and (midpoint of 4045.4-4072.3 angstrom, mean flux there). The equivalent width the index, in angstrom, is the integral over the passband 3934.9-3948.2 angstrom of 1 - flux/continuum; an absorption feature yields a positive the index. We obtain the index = 2.7 angstrom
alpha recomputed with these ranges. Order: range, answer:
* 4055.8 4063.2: 33.8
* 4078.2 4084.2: 36.6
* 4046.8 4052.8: 36.9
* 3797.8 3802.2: 22.1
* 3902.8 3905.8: 27.3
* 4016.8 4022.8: 37.2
